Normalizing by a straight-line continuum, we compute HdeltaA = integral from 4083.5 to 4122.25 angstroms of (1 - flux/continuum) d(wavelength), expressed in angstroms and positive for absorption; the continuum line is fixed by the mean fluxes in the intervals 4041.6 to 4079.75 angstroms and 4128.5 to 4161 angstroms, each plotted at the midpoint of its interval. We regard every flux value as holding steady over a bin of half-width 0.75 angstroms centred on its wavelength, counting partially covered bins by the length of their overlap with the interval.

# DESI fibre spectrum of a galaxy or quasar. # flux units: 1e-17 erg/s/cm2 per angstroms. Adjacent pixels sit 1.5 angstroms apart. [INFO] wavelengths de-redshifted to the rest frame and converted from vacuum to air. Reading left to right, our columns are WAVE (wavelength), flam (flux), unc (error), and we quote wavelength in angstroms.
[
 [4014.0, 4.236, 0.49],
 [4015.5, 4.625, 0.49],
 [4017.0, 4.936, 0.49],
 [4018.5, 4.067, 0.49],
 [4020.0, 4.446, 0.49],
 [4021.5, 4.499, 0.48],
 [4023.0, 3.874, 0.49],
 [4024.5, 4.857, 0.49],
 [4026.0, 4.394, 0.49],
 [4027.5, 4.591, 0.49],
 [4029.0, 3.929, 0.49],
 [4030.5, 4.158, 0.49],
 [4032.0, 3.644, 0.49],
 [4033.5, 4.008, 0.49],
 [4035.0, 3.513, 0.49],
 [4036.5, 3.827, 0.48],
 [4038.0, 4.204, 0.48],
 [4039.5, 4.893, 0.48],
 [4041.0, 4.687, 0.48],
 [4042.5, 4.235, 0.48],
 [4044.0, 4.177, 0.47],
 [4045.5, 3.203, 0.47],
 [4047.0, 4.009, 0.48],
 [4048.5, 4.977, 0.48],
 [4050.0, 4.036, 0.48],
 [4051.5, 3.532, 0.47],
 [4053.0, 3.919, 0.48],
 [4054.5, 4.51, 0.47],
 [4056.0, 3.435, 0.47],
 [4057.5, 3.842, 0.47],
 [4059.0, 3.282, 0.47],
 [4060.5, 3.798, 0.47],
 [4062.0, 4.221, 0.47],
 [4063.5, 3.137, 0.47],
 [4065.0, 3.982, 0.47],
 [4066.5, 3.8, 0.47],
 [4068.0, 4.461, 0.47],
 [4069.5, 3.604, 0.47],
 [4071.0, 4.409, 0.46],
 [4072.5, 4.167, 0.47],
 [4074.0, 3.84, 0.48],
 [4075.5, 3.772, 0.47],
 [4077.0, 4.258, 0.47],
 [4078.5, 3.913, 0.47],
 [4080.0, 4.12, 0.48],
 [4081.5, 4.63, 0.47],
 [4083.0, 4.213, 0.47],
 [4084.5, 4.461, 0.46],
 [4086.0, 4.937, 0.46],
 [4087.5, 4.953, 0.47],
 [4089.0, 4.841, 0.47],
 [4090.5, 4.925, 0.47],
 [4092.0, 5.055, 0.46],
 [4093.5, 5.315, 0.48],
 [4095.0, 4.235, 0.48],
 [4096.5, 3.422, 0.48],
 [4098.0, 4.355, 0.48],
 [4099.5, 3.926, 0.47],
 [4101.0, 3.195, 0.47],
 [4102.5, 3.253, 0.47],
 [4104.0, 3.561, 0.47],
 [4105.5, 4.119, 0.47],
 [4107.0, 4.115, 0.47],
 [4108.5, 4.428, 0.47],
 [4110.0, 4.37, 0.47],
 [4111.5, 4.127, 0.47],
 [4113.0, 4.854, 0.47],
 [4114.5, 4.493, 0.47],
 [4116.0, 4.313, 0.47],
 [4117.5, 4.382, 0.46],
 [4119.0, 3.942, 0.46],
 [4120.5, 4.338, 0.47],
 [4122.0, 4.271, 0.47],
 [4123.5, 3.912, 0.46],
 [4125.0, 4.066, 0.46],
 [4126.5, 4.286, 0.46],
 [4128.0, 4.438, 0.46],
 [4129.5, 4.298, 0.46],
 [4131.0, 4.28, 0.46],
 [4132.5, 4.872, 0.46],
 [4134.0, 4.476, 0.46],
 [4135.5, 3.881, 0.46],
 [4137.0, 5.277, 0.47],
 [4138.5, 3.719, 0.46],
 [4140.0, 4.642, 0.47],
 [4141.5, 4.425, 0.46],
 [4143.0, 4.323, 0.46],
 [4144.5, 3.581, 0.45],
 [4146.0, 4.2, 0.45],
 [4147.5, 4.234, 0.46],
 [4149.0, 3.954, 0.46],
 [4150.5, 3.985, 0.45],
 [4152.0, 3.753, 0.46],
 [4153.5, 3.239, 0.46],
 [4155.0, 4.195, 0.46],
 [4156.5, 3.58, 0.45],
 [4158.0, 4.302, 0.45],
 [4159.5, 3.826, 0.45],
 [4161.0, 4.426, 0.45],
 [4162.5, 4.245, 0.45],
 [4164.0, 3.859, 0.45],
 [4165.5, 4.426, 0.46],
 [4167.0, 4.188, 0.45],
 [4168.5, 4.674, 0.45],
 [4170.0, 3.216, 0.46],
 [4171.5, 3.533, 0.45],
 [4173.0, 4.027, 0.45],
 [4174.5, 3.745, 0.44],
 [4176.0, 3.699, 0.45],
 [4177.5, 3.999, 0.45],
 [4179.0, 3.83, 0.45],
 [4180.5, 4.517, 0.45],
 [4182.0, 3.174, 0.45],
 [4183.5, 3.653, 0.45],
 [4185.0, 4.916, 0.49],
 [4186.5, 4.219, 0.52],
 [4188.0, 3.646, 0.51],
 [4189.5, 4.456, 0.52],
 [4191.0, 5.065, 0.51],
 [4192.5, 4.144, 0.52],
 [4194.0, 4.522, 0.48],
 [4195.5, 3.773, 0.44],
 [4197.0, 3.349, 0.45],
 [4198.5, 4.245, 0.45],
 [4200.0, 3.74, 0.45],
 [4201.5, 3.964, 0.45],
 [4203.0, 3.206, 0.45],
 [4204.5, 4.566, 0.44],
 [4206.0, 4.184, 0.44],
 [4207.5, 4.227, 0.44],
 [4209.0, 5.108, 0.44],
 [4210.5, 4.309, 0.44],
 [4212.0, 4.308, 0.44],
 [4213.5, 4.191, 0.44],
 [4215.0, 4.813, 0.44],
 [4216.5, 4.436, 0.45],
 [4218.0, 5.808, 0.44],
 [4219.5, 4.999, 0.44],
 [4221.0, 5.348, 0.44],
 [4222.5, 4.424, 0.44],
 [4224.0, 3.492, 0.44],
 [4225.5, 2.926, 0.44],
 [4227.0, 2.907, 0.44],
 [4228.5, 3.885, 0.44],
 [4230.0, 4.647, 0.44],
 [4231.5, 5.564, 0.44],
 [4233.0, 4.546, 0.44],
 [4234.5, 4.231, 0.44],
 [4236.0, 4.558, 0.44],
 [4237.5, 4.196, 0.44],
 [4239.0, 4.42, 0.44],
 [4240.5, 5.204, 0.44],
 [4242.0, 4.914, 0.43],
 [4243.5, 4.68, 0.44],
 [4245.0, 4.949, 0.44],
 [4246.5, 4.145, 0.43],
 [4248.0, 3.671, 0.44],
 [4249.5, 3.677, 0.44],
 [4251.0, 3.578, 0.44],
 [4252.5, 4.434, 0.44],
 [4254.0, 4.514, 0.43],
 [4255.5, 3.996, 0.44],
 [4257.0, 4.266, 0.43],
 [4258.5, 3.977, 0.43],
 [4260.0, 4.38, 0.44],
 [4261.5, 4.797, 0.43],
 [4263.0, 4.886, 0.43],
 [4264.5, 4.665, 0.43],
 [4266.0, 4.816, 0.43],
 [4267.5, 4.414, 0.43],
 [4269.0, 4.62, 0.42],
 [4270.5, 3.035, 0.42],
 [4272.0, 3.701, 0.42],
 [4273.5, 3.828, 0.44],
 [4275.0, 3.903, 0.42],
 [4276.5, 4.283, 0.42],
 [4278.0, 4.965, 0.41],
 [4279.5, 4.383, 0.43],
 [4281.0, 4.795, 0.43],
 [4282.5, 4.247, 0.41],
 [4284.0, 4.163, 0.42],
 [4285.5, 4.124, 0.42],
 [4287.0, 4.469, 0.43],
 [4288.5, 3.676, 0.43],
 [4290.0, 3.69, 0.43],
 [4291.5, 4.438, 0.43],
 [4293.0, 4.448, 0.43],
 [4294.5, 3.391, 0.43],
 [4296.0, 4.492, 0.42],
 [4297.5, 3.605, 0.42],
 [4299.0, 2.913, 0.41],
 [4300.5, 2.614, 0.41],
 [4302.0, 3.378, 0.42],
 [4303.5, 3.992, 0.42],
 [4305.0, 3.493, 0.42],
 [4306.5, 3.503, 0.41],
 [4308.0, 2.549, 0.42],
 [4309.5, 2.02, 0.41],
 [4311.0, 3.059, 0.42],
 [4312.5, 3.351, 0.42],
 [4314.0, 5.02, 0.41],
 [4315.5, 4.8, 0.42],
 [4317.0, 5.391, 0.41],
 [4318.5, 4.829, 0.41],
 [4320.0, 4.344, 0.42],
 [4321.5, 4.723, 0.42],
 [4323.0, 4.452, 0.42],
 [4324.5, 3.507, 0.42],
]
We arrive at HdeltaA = -2.5 angstroms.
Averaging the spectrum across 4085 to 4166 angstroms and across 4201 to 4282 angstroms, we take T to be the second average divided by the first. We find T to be 1.03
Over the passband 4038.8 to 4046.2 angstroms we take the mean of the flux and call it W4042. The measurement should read 4.24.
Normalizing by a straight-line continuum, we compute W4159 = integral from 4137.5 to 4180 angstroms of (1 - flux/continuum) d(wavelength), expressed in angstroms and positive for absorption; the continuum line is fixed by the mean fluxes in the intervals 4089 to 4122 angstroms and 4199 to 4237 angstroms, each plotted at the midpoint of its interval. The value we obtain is 2.8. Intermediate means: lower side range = 4.24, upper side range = 4.33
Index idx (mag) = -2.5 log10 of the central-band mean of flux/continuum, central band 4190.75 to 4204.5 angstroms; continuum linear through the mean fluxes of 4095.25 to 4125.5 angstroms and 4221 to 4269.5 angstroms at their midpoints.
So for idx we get 0.07 mag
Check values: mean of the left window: 4.07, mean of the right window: 4.34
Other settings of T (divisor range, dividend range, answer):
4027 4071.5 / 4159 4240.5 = 1.05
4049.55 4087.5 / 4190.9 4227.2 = 1.05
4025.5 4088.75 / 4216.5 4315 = 1.01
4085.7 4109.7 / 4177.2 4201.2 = 0.95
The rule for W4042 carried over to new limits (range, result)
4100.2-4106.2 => 3.53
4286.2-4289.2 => 4.08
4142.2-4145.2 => 3.97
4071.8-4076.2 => 3.93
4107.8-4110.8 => 4.39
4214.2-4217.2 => 4.62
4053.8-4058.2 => 3.92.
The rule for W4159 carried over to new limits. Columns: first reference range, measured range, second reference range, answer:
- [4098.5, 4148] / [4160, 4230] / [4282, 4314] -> -3.17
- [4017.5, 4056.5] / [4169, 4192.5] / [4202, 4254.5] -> 1.76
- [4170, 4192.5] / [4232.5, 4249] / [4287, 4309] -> -2.99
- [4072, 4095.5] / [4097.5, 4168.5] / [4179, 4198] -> 2.54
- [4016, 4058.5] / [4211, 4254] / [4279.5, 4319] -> -4.93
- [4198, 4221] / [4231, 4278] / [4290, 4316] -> -3.79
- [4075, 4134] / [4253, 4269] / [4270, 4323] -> -1.88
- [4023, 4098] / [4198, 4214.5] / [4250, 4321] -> -0.42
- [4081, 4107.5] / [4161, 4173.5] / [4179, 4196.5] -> 0.44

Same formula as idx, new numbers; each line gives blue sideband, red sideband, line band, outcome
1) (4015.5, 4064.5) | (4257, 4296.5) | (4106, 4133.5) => -0.04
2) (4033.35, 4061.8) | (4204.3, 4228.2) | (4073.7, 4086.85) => -0.05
